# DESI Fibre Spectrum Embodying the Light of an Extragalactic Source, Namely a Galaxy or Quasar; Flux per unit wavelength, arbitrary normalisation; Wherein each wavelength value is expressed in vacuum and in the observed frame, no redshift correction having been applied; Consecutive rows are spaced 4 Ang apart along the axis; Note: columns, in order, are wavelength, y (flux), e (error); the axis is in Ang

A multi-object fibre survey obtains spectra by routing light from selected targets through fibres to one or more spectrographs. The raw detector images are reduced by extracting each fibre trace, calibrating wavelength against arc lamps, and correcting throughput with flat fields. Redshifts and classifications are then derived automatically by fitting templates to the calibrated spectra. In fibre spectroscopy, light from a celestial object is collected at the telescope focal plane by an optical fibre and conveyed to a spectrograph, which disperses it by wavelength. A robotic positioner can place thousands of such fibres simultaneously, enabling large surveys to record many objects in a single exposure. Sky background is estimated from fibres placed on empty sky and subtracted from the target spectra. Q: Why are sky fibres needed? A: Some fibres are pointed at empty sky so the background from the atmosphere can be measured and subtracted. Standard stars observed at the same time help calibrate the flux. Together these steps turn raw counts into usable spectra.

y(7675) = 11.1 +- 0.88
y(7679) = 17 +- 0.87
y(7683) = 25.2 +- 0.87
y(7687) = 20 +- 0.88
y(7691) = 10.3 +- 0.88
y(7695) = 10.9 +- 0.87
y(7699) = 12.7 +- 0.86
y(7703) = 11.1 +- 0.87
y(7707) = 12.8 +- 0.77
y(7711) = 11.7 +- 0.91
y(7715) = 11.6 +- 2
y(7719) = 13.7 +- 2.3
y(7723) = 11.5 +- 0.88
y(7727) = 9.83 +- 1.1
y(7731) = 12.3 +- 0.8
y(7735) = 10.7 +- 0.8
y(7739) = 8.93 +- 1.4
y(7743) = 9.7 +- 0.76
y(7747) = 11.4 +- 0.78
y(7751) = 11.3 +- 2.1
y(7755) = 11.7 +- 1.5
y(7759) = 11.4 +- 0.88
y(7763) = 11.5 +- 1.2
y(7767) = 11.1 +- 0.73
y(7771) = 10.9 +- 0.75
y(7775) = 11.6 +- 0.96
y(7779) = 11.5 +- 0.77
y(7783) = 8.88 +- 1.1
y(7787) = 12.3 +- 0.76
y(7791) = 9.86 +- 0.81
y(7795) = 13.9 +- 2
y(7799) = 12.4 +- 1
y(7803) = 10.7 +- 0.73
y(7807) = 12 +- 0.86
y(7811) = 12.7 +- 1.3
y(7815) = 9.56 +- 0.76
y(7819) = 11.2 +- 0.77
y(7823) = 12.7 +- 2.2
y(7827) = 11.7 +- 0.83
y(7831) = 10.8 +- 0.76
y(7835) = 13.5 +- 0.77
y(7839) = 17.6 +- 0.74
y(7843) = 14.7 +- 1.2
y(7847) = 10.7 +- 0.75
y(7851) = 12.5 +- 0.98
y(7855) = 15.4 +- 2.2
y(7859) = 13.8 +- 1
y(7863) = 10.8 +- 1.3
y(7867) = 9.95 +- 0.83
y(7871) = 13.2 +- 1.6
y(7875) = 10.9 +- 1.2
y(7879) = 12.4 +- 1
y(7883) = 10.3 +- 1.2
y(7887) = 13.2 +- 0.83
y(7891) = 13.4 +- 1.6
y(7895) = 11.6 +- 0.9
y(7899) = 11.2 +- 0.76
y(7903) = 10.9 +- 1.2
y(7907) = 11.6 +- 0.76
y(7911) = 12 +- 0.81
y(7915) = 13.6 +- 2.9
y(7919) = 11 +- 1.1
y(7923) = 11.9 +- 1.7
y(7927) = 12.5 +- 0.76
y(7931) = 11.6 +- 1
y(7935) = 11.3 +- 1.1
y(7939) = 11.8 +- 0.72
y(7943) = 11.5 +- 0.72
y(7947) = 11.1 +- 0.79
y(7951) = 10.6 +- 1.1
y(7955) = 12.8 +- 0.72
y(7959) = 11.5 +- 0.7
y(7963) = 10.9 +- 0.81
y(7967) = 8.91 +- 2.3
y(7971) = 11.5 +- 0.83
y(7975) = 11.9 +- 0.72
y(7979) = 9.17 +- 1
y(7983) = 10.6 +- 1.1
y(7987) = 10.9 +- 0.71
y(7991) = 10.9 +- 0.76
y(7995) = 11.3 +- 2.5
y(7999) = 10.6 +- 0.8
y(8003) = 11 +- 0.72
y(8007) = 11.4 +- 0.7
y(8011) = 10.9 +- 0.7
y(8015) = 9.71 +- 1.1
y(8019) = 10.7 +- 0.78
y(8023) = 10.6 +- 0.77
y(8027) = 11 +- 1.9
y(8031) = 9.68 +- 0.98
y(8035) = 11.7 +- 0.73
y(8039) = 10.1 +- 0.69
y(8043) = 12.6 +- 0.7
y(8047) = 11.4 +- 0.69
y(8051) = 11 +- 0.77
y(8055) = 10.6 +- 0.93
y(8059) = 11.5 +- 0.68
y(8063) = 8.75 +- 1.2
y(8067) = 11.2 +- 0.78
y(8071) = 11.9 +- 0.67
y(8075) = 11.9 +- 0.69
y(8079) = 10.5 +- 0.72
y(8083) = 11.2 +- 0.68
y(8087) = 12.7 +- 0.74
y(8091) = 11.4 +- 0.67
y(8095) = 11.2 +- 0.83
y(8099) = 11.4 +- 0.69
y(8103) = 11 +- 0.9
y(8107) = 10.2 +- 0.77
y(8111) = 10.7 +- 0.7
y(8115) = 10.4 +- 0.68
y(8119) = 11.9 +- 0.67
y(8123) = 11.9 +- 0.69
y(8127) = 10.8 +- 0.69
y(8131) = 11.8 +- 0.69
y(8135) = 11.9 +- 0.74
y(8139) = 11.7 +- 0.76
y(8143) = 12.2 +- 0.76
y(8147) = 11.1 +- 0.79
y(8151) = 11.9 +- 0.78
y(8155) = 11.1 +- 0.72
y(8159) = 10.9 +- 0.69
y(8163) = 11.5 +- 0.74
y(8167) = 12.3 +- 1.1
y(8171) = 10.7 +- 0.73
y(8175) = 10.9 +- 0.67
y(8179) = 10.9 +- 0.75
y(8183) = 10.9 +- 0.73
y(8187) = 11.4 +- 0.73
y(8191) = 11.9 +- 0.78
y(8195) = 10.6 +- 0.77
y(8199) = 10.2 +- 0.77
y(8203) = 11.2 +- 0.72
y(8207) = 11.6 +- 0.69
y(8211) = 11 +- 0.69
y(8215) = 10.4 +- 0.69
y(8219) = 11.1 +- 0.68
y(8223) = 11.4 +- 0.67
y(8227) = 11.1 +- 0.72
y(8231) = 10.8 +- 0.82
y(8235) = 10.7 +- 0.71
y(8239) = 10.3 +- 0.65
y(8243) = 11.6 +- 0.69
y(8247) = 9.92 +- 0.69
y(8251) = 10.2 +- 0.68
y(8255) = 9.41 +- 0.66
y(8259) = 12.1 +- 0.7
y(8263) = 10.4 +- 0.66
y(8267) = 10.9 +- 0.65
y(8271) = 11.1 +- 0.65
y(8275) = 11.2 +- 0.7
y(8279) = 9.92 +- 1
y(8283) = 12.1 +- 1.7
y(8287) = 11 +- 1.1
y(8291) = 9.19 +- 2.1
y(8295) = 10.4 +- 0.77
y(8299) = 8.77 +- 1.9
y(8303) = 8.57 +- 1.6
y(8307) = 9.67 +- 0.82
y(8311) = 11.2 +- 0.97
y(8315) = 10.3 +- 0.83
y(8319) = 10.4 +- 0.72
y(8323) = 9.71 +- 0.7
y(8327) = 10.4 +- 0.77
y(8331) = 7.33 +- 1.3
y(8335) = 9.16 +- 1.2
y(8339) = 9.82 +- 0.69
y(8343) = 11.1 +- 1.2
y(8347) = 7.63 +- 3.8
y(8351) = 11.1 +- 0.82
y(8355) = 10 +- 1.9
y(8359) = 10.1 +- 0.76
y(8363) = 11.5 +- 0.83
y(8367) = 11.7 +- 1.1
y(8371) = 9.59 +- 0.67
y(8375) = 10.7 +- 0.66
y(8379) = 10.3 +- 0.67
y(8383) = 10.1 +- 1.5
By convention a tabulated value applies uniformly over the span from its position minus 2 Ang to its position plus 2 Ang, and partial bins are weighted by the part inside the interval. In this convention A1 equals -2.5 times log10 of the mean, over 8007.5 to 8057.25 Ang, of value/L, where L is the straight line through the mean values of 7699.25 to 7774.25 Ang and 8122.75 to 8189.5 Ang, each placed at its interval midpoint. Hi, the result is 0.05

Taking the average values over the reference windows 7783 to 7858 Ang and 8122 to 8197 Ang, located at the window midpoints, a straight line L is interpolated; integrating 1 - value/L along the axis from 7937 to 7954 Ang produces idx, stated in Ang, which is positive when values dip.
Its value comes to 0.9 Ang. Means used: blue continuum 12.4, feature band 11.3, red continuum 11.4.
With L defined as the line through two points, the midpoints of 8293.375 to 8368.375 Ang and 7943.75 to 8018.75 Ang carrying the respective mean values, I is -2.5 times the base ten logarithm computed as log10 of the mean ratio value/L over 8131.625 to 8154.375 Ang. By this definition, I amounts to -0.126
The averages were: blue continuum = 10.9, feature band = 11.7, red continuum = 9.92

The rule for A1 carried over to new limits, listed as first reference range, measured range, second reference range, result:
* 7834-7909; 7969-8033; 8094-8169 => 0.114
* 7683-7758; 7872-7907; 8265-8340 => -0.022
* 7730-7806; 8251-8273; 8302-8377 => -0.058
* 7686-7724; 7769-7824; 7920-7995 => 0.054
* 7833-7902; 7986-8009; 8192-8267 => 0.090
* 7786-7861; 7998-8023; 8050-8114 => 0.074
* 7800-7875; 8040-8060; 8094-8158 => 0.024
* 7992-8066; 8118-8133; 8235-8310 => -0.091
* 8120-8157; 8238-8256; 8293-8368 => 0.033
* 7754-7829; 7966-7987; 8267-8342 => 0.042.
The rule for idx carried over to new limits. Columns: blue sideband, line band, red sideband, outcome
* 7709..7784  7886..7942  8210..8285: -4.6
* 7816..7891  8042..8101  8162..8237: 1.7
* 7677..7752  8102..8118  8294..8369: 0.5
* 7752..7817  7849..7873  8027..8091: -2.8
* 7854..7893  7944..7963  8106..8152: 0.9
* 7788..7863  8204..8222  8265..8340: -0.9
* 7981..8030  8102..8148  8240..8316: -3.0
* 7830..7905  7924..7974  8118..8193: 3.4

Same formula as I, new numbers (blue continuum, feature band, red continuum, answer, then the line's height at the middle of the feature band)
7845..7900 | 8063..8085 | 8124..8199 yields 0.045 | 11.6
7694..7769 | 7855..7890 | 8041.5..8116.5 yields -0.074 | 11.3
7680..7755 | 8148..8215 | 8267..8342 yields -0.058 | 10.6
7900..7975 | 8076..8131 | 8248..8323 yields -0.025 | 11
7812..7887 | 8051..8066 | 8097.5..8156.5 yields 0.113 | 11.6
